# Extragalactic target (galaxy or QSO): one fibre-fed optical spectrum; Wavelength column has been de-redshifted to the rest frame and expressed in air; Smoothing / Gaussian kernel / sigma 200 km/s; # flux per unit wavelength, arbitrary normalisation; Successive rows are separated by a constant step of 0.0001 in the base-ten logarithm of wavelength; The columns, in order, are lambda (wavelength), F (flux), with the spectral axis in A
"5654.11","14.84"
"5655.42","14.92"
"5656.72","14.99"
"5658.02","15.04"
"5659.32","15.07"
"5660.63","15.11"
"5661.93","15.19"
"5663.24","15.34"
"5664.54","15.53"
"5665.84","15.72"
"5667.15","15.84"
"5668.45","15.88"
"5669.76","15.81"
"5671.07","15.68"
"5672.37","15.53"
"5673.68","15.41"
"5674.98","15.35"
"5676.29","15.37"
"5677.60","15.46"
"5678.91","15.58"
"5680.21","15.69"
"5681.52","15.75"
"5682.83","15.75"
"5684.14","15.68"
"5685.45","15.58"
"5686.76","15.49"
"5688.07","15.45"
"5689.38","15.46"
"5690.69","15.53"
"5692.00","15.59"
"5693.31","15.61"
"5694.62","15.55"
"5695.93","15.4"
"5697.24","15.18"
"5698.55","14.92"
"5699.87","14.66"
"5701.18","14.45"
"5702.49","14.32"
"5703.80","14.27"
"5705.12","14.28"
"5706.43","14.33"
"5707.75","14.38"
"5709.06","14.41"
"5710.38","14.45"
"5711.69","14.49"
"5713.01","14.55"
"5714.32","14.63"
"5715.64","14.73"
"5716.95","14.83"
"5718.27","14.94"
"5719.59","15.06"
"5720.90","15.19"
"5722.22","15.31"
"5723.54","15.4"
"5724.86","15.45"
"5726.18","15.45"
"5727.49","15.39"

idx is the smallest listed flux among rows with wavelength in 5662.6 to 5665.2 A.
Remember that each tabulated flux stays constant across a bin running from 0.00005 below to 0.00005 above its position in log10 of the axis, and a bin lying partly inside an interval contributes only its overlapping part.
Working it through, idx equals 15.34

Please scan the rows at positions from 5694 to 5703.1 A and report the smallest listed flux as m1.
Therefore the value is 14.32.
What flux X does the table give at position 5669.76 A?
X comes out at 15.81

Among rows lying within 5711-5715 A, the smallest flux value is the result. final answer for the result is 14.49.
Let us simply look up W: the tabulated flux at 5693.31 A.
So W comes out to 15.61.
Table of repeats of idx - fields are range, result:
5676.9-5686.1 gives 15.46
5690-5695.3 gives 15.53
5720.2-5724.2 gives 15.19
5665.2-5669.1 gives 15.72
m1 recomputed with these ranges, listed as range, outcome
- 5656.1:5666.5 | 14.99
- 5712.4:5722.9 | 14.55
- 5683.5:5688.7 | 15.45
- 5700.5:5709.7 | 14.27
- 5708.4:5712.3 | 14.41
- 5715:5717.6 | 14.73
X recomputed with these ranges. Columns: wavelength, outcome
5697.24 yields 15.18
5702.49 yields 14.32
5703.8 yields 14.27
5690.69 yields 15.53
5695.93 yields 15.4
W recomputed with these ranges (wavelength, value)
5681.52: 15.75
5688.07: 15.45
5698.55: 14.92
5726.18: 15.45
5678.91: 15.58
